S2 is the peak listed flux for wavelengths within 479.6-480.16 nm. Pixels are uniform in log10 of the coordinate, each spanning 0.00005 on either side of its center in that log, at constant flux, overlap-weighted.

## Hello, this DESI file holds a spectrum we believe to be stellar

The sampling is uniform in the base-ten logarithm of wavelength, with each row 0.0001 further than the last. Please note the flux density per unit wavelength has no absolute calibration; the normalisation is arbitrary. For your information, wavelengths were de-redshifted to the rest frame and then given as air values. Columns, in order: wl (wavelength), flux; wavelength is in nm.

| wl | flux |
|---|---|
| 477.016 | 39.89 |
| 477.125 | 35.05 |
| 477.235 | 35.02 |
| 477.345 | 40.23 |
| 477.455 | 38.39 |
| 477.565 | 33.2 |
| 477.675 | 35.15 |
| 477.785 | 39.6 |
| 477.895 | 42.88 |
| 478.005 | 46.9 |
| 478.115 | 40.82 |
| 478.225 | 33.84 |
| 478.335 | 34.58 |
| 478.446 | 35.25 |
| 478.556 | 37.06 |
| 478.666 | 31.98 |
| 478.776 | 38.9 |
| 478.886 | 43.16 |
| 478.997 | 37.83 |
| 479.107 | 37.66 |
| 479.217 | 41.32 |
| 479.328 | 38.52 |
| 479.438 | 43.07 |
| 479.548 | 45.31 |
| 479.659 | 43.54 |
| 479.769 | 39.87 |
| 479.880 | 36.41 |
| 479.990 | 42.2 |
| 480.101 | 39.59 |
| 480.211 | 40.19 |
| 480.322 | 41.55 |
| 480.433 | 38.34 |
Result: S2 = 43.54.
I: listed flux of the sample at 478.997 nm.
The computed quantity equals 37.83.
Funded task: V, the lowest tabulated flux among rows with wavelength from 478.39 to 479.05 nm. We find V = 31.98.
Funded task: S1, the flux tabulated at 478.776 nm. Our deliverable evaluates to 38.9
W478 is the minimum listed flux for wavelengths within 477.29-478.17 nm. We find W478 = 33.2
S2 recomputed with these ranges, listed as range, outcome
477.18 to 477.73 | 40.23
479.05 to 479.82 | 45.31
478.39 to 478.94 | 43.16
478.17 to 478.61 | 37.06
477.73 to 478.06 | 46.9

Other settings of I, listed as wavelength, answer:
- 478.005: 46.9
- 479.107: 37.66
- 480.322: 41.55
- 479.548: 45.31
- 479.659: 43.54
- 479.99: 42.2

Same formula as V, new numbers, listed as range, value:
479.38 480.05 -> 36.41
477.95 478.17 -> 40.82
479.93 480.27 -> 39.59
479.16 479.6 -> 38.52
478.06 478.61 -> 33.84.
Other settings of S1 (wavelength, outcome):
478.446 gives 35.25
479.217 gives 41.32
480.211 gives 40.19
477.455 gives 38.39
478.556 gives 37.06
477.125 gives 35.05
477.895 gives 42.88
